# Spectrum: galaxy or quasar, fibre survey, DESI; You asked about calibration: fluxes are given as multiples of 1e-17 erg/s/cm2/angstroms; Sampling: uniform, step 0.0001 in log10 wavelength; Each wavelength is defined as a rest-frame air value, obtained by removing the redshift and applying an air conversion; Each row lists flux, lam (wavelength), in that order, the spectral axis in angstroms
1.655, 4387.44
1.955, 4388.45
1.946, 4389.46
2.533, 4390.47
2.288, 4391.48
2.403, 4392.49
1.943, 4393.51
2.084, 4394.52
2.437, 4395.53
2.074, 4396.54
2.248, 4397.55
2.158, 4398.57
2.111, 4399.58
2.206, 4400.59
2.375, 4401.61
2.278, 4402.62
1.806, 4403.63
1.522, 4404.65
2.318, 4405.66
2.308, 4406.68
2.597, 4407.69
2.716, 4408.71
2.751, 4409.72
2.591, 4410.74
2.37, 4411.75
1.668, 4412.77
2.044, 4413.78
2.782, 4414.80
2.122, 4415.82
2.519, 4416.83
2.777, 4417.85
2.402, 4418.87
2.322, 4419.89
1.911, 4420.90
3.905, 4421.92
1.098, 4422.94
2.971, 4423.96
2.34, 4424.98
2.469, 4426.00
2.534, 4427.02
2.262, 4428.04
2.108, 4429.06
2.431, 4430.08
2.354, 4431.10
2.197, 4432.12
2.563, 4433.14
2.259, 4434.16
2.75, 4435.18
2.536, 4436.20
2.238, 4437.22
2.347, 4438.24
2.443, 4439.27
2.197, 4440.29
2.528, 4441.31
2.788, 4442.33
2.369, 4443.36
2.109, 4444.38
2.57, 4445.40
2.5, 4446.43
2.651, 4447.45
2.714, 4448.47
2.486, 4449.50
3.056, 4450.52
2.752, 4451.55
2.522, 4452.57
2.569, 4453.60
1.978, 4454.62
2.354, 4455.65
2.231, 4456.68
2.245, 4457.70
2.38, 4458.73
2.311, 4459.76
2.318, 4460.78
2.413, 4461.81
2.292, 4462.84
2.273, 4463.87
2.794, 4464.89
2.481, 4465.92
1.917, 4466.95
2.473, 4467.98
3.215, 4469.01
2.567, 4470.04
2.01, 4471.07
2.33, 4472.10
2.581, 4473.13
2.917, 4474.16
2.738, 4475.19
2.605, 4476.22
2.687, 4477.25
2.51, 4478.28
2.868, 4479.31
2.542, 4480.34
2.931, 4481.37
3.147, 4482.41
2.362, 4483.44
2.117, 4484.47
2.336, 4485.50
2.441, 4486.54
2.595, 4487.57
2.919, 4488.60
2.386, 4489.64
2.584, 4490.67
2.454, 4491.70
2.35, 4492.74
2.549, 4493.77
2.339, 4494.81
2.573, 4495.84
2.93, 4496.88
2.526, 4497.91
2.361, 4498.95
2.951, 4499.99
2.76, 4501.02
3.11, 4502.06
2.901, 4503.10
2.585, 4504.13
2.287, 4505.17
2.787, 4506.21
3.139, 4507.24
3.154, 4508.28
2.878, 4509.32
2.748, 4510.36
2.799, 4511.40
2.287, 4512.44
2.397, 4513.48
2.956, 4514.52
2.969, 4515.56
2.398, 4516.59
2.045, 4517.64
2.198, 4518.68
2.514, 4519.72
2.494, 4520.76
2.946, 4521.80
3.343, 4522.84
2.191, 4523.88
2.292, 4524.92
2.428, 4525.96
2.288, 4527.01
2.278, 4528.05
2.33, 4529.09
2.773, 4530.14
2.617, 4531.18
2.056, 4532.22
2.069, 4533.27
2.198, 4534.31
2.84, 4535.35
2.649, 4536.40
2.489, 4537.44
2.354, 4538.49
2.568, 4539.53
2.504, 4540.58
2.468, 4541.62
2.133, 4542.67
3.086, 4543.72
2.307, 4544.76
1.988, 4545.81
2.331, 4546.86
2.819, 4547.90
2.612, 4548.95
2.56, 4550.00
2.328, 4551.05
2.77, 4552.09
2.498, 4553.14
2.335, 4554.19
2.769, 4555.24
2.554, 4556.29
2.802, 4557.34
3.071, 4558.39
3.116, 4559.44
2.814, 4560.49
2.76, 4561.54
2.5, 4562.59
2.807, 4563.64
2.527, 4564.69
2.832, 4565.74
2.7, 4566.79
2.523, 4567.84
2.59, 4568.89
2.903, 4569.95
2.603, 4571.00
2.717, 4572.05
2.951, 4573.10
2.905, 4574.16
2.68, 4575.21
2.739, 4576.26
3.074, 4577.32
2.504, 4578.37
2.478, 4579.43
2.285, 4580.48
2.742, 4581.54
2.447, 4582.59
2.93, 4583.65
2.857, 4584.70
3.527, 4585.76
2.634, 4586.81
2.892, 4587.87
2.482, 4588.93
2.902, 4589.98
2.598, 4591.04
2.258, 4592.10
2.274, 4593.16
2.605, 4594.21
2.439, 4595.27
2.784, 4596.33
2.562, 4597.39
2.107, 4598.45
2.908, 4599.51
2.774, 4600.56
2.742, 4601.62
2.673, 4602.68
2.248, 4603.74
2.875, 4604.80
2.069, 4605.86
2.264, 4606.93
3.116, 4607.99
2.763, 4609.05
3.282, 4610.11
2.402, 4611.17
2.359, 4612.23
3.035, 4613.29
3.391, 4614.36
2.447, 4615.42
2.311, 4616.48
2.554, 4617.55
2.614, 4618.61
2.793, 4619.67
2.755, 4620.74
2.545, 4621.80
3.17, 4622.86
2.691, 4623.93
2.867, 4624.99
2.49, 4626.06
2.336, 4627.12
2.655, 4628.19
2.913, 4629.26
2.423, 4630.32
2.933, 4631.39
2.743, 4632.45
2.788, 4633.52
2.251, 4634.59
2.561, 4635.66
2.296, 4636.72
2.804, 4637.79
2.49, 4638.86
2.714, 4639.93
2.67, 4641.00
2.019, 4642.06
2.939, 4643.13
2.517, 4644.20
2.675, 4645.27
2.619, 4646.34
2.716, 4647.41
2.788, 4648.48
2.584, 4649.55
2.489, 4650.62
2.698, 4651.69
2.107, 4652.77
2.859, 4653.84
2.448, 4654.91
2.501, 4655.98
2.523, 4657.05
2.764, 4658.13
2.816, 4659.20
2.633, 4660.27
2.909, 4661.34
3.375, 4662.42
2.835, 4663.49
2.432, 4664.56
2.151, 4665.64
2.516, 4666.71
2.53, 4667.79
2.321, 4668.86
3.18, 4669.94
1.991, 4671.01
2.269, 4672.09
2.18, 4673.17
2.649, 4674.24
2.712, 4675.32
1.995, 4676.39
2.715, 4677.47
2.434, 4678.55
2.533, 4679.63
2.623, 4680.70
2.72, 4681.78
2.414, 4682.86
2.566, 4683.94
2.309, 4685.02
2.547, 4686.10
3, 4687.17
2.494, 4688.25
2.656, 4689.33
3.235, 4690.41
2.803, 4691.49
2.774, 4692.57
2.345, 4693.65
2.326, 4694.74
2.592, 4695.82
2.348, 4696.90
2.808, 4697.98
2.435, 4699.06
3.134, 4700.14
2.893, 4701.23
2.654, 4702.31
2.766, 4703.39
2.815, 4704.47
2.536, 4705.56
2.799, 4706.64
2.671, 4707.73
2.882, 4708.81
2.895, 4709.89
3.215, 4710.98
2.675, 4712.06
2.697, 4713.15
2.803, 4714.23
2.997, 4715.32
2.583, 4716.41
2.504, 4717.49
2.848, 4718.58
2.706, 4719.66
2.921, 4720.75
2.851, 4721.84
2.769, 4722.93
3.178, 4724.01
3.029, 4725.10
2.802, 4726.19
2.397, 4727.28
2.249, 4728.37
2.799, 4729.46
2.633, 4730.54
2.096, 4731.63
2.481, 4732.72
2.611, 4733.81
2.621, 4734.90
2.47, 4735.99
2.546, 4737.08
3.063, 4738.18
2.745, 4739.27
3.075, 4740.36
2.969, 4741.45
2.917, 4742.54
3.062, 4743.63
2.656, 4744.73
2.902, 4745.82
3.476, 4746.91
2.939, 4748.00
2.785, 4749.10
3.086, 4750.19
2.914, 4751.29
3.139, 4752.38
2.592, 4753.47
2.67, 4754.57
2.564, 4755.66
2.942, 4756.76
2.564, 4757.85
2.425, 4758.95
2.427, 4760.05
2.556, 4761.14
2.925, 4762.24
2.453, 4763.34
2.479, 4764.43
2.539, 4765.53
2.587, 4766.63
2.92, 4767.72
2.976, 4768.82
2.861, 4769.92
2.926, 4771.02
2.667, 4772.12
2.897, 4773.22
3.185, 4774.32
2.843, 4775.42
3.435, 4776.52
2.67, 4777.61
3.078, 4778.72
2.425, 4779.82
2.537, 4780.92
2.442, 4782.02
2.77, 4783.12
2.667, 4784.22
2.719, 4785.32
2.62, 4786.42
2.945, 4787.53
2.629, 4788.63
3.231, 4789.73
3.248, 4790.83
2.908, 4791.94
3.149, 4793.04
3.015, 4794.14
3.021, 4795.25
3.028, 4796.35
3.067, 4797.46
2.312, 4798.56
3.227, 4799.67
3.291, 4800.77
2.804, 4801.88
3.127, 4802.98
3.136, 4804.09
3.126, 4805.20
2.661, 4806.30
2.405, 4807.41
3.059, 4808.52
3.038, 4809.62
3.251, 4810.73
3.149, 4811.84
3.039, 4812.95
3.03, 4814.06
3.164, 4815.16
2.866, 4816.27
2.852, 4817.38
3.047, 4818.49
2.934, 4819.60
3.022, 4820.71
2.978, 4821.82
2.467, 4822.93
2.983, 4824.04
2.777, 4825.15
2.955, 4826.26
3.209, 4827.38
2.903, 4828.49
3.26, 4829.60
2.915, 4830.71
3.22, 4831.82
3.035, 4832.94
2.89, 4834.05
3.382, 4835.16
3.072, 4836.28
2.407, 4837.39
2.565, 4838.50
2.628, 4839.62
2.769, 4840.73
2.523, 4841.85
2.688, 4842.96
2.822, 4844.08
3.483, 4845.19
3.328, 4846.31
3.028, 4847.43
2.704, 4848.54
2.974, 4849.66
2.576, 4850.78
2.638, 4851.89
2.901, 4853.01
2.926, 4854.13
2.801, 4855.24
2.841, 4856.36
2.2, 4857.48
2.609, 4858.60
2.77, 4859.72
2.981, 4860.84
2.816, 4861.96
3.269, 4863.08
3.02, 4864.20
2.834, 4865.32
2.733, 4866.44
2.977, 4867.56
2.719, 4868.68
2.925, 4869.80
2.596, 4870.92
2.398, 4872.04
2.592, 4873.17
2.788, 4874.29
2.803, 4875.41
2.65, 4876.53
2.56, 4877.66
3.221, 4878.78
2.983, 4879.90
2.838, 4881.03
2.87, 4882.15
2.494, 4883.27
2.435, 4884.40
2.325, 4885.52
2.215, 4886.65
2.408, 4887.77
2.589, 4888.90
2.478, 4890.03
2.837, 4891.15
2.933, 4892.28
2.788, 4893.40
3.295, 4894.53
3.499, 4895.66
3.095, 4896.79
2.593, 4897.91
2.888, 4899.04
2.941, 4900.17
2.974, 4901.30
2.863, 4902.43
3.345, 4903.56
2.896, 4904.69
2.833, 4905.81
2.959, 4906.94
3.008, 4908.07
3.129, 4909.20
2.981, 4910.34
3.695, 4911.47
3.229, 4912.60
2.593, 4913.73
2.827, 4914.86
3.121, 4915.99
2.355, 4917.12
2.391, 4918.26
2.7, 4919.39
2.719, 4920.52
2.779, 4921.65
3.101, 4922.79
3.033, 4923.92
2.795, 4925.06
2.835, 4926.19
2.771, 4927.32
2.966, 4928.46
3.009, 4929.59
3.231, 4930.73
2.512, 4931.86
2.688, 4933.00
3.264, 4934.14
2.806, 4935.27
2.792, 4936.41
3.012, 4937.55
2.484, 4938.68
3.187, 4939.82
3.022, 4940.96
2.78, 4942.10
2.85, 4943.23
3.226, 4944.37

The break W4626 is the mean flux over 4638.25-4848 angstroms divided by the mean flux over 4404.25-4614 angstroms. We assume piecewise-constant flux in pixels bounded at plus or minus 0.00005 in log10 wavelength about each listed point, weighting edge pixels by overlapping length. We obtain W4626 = 1.1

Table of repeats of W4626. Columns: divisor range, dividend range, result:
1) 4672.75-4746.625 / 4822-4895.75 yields 1.04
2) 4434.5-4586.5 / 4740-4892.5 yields 1.10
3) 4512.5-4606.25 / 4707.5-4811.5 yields 1.09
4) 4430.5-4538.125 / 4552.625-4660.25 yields 1.05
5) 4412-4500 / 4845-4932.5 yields 1.15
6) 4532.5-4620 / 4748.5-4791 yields 1.05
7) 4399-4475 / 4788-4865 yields 1.22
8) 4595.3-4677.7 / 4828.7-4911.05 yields 1.09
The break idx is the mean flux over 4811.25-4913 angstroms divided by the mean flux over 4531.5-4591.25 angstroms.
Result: 1.09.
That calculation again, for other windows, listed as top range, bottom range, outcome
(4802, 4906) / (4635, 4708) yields 1.10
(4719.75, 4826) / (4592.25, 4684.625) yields 1.09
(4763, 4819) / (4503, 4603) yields 1.11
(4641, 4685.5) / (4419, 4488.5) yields 1.03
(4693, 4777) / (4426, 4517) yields 1.08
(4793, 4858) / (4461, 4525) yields 1.12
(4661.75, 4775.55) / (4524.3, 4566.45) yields 1.07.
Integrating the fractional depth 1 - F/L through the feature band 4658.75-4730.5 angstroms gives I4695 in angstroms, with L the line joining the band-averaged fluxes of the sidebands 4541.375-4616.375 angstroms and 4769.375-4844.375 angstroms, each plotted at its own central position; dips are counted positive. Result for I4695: 3.02 angstroms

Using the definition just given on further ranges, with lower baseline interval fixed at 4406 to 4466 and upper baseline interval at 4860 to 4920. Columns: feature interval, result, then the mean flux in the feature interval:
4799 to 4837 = -3.2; 3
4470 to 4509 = -2.4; 2.63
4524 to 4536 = 0.7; 2.37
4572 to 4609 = -1.3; 2.66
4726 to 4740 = 0.6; 2.58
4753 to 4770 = 0.4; 2.65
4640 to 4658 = 0.3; 2.58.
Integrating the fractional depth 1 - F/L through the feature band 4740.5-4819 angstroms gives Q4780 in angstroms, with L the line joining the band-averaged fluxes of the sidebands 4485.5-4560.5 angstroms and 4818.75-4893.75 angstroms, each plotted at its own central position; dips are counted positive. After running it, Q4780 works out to -3.3 angstroms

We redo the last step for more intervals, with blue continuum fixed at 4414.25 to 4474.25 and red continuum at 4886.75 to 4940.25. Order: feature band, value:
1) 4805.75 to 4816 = -0.66 angstroms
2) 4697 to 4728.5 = -0.89 angstroms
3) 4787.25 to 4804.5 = -1.42 angstroms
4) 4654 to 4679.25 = 0.88 angstroms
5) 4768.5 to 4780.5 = -0.61 angstroms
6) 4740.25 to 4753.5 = -1.16 angstroms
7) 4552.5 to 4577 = -1.61 angstroms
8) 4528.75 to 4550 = 0.61 angstroms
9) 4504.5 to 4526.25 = -1.03 angstroms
